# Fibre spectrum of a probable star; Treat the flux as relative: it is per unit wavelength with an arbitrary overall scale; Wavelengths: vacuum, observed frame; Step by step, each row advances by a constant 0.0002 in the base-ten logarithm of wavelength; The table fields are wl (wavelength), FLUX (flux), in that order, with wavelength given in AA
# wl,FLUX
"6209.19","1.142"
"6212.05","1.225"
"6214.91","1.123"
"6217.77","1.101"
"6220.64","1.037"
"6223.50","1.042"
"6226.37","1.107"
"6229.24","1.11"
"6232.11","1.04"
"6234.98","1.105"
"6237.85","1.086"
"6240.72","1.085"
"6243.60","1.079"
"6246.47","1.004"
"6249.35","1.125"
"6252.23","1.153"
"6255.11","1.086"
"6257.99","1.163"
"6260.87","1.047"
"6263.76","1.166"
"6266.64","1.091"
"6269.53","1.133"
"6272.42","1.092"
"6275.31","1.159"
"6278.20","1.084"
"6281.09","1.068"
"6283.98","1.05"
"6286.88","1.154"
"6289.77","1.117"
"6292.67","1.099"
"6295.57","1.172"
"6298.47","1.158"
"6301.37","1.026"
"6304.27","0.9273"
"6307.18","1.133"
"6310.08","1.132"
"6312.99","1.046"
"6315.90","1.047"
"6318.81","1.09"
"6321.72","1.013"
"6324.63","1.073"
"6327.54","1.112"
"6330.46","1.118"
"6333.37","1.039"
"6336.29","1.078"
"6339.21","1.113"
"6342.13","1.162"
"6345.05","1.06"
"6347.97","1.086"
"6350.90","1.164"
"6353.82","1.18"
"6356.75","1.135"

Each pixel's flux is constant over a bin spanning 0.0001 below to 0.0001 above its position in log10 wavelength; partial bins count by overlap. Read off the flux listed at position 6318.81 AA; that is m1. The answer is 1.09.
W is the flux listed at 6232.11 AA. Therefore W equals 1.04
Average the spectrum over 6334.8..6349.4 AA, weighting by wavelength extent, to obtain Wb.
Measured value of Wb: 1.1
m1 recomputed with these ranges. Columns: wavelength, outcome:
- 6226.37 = 1.107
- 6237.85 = 1.086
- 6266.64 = 1.091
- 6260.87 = 1.047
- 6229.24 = 1.11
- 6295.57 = 1.172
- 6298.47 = 1.158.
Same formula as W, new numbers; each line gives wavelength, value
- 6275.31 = 1.159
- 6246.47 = 1.004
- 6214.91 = 1.123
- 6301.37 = 1.026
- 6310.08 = 1.132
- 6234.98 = 1.105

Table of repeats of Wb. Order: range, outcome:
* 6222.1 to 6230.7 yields 1.09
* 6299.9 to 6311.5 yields 1.05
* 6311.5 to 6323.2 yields 1.05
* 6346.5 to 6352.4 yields 1.13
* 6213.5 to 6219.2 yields 1.11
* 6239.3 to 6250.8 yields 1.07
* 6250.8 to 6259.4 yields 1.13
